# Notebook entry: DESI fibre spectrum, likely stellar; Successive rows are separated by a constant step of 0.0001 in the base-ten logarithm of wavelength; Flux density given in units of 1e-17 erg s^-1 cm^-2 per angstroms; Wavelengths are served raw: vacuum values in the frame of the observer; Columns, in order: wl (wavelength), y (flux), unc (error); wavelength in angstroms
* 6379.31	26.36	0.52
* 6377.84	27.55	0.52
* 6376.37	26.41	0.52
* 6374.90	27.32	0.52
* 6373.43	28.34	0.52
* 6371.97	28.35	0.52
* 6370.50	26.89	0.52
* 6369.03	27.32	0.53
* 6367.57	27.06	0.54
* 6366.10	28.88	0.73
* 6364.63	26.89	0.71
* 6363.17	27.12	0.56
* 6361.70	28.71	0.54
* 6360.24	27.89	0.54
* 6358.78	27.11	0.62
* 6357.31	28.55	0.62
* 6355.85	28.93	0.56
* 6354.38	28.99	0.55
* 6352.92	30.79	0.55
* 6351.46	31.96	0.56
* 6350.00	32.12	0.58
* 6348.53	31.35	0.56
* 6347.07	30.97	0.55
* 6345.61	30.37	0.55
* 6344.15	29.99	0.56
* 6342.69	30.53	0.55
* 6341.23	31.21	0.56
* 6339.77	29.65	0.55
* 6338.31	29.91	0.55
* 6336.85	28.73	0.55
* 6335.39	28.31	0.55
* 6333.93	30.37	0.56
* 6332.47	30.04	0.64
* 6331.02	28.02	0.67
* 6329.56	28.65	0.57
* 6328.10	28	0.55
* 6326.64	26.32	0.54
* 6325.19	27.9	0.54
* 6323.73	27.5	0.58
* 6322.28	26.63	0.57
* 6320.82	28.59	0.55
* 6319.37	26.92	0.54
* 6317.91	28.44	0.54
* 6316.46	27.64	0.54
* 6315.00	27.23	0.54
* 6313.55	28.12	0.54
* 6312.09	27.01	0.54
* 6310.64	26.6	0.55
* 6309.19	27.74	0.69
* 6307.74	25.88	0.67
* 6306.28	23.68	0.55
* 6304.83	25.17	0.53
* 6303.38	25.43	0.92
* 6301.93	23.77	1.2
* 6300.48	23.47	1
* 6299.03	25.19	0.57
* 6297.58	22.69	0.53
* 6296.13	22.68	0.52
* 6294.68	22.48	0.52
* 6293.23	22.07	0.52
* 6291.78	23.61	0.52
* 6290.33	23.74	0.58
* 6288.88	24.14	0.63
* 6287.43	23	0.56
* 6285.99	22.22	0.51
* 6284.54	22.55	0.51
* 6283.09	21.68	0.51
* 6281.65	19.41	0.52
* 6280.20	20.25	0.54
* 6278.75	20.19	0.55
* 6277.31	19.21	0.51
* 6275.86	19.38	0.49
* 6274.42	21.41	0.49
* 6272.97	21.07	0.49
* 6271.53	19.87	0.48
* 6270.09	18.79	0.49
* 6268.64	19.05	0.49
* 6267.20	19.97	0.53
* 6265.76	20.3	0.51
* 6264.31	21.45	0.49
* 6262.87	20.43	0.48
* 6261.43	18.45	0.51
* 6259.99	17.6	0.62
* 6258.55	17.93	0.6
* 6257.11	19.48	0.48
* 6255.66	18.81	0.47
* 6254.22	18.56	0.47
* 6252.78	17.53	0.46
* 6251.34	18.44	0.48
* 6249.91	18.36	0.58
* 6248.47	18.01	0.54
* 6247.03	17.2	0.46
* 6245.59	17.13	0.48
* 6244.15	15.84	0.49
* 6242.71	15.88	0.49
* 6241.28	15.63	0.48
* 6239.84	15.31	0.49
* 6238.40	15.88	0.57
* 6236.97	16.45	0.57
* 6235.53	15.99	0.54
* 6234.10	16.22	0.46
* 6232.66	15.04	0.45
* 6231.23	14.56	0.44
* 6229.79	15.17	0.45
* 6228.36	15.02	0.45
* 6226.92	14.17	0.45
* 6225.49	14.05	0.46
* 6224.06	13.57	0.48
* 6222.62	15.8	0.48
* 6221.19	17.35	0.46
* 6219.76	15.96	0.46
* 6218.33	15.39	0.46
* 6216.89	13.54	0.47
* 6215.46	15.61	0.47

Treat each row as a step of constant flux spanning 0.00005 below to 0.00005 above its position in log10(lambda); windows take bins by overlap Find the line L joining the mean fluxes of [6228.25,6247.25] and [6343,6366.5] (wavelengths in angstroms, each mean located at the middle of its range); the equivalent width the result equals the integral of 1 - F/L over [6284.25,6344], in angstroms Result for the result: -4.2 angstroms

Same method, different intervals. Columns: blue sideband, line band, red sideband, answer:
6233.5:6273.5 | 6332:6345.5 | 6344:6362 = -0.8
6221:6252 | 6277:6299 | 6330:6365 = 0.1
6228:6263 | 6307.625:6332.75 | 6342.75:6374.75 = -2.8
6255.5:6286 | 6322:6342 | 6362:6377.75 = -3.3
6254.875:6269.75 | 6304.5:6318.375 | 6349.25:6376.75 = -1.7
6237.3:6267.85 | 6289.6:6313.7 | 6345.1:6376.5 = -1.8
